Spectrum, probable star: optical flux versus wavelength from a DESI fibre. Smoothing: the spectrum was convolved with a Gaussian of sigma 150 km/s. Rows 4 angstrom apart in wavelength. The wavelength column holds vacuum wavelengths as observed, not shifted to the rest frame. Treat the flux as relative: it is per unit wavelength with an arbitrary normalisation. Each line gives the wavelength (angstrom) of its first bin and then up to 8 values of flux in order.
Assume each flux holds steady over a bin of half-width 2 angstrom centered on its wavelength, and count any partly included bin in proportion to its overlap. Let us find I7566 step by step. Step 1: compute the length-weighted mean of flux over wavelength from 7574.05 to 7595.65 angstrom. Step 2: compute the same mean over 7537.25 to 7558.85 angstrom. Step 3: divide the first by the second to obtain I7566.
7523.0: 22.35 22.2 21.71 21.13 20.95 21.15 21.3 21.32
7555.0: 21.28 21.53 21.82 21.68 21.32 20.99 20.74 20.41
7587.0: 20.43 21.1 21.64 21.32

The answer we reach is 1.0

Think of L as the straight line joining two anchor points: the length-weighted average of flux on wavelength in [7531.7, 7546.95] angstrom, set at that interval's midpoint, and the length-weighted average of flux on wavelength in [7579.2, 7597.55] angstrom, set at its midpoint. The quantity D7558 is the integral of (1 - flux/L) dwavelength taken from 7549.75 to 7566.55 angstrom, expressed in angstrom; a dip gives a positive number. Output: -0.4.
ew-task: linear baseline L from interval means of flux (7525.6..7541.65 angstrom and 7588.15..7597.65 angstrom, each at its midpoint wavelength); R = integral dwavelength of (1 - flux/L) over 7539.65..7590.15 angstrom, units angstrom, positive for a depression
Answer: 0.5 angstrom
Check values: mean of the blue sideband 21.5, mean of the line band 21.2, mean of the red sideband 21.3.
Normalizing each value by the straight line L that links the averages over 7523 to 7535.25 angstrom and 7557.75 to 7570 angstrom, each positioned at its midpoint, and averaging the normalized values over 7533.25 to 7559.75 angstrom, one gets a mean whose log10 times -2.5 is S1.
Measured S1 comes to 0.03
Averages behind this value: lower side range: 21.9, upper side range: 21.7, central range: 21.2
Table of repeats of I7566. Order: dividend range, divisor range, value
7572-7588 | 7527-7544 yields 0.97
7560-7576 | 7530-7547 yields 1.01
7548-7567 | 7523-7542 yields 1.00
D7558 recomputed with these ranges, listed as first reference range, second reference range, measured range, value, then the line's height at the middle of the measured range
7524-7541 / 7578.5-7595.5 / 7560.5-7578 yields -0.30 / 21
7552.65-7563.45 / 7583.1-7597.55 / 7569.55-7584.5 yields 0.23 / 21.2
